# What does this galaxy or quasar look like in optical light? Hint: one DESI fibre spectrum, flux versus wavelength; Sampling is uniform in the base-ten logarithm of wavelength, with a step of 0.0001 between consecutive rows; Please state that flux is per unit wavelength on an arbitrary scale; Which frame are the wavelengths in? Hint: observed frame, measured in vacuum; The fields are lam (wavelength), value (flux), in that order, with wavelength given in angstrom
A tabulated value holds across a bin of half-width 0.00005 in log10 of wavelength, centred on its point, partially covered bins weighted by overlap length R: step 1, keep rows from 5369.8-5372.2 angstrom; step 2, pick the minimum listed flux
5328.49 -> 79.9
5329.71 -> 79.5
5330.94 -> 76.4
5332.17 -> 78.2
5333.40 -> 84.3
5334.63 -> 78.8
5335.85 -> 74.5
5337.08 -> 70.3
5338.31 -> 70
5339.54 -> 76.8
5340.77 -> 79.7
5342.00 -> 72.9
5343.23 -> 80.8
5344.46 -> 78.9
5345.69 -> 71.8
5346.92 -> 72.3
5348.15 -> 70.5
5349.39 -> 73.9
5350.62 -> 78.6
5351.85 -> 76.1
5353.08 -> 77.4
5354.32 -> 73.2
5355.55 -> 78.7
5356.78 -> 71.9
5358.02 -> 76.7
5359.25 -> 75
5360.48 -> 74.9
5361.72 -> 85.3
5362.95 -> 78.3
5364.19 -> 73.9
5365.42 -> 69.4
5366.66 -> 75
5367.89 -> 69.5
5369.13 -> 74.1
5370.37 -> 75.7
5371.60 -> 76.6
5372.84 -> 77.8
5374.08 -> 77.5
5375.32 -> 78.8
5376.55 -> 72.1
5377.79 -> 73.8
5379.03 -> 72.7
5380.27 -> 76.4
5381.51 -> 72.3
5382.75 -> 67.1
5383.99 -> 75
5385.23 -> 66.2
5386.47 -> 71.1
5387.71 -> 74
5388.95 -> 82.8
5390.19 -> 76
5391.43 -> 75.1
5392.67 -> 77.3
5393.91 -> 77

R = 75.7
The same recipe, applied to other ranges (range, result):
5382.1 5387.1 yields 66.2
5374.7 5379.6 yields 72.1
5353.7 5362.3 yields 71.9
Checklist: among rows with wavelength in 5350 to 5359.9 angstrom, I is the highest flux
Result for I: 78.7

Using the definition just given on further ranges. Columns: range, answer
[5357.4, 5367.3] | 85.3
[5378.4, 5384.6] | 76.4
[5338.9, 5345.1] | 80.8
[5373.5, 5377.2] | 78.8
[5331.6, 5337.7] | 84.3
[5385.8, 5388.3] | 74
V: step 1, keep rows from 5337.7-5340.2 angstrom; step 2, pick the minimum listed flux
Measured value 70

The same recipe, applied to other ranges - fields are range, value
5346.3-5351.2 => 70.5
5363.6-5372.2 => 69.4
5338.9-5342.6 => 72.9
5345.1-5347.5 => 71.8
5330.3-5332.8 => 76.4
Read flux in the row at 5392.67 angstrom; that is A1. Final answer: 77.3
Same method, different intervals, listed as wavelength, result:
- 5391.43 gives 75.1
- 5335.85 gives 74.5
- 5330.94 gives 76.4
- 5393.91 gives 77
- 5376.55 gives 72.1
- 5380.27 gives 76.4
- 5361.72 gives 85.3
